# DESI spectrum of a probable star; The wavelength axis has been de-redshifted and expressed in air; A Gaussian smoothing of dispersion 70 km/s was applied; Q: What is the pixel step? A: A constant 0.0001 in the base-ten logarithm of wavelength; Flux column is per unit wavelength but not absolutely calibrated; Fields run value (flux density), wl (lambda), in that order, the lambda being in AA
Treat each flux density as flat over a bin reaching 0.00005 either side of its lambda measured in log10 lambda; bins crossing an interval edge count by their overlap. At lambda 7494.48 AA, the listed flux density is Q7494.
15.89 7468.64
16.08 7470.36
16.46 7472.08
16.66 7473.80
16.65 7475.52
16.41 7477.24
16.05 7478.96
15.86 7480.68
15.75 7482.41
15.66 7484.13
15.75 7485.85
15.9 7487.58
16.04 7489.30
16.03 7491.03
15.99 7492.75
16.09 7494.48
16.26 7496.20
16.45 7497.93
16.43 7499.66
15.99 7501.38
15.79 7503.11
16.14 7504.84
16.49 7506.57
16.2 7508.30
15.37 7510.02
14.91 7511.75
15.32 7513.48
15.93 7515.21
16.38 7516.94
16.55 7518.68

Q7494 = 16.09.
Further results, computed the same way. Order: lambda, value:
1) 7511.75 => 14.91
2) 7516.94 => 16.38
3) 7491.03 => 16.03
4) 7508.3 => 16.2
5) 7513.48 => 15.32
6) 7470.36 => 16.08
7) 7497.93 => 16.45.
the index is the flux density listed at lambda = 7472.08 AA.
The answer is 16.46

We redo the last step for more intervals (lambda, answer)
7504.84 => 16.14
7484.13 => 15.66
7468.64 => 15.89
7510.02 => 15.37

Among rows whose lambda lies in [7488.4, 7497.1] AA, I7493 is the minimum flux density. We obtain 15.99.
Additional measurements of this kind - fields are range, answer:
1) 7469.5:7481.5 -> 15.86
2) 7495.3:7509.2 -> 15.79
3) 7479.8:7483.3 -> 15.75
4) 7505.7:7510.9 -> 15.37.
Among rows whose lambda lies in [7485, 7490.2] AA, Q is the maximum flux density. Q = 16.04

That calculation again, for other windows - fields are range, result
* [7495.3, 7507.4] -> 16.49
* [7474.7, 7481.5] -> 16.65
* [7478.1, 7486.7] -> 16.05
